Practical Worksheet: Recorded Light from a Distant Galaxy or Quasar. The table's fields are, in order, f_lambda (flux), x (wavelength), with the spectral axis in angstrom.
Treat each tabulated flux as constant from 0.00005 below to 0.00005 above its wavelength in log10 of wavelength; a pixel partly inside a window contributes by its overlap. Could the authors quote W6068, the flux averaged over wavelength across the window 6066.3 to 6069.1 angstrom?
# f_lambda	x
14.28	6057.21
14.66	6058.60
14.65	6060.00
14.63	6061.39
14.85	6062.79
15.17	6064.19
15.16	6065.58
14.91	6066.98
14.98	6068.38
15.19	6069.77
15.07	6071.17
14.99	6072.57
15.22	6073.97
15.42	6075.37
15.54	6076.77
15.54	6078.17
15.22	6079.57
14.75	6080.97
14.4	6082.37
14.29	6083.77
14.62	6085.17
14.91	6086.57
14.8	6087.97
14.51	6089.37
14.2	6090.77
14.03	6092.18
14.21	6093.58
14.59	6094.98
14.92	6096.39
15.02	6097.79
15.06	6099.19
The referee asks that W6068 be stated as 15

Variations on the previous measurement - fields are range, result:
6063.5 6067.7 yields 15.1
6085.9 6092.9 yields 14.5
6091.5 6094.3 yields 14.2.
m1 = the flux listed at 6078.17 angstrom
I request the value 15.54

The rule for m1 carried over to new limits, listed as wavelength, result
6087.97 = 14.8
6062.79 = 14.85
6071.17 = 15.07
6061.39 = 14.63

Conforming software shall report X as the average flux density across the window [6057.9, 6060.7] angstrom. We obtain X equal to 14.7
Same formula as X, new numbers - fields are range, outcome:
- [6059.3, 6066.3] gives 14.9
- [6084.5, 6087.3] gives 14.8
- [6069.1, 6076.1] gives 15.2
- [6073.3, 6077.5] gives 15.4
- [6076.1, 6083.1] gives 15.1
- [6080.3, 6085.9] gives 14.5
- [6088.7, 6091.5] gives 14.3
